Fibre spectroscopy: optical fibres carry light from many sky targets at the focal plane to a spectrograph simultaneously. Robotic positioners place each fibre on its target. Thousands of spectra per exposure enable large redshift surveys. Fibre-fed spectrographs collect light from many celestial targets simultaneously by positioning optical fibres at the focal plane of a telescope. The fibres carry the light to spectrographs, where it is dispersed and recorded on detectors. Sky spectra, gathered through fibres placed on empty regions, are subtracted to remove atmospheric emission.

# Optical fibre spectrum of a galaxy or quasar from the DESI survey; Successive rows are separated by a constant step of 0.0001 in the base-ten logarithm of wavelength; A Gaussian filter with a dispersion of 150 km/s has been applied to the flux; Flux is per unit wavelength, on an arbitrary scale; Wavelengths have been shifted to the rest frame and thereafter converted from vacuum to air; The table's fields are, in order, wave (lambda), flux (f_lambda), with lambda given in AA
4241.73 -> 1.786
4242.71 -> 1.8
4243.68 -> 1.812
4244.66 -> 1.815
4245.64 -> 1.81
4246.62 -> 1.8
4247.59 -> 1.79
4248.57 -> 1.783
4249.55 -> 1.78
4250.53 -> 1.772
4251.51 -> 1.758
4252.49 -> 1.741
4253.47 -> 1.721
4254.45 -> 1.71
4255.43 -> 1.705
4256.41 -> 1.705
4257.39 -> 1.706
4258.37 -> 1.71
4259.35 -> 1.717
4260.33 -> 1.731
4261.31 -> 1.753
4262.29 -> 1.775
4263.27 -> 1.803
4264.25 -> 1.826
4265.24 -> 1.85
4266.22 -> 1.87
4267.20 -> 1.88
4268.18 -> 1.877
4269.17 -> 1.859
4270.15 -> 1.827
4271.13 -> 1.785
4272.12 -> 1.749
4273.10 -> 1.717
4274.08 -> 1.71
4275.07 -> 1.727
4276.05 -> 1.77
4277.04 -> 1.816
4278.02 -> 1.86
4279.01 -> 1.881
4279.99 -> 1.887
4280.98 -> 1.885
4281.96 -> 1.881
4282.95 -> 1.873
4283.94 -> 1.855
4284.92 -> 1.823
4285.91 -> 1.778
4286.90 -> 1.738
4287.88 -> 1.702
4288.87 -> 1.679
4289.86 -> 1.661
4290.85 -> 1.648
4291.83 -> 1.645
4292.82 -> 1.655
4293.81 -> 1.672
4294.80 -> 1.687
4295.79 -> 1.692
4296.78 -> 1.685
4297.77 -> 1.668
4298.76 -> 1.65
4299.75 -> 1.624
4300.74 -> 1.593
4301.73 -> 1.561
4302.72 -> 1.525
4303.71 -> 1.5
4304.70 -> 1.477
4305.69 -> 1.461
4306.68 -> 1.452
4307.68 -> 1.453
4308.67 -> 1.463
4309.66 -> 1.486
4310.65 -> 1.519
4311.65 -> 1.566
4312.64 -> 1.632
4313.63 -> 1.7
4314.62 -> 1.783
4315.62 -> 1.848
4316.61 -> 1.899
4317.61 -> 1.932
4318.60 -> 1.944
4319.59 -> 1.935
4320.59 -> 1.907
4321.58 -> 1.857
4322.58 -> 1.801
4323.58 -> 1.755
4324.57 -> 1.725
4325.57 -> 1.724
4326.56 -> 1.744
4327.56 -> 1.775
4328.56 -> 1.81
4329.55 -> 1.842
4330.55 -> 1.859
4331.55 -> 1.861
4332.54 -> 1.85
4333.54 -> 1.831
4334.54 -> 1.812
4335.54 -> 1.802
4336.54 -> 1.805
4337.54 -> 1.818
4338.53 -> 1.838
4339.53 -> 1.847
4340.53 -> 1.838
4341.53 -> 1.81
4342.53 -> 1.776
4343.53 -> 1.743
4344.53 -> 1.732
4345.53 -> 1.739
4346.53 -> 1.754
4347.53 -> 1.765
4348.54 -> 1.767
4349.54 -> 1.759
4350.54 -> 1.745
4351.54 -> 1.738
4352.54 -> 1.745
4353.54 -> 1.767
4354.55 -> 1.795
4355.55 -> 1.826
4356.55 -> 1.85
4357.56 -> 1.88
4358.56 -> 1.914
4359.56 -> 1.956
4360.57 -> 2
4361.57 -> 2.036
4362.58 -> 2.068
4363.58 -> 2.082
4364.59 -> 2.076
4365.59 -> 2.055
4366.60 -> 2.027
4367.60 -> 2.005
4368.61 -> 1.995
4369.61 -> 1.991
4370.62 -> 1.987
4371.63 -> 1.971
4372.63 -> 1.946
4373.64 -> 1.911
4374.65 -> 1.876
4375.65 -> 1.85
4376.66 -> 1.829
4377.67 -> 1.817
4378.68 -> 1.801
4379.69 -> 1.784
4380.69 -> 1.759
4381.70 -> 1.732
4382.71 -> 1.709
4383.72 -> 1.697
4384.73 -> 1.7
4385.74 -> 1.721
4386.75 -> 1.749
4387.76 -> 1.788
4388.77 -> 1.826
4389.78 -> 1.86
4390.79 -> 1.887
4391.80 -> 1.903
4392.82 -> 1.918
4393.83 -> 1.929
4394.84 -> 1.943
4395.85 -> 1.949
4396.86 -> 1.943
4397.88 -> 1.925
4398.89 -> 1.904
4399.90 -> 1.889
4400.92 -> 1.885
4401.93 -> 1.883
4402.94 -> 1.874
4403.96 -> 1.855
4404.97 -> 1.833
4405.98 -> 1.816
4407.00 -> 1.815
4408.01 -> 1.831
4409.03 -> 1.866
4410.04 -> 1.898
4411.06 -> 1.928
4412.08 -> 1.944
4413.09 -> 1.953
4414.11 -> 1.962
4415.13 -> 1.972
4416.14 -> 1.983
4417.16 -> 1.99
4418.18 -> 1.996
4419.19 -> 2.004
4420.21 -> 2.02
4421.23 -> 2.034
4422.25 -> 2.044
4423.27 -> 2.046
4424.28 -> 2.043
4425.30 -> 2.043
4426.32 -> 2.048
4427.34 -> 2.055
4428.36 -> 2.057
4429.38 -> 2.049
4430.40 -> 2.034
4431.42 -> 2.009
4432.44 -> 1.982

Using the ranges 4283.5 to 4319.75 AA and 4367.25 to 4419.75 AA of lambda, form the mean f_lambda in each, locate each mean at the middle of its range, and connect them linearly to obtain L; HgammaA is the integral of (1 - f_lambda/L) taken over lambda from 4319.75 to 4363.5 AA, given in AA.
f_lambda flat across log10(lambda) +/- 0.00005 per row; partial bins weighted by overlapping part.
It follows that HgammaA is -1.7 AA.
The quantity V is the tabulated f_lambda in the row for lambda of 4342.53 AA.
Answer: 1.776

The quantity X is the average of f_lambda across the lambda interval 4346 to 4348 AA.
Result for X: 1.76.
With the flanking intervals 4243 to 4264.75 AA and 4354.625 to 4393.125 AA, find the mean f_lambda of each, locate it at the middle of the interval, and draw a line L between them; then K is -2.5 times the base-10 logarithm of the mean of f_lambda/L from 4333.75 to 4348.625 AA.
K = 0.037 mag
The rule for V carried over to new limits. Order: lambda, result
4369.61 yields 1.991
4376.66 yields 1.829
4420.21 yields 2.02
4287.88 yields 1.702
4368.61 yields 1.995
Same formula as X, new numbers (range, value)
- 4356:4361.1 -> 1.92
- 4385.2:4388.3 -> 1.75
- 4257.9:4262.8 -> 1.74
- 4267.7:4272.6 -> 1.82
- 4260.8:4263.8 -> 1.78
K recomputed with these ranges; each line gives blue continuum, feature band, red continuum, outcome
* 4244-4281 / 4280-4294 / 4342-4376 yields 0.03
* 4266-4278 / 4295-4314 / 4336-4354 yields 0.15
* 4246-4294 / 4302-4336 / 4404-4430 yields 0.07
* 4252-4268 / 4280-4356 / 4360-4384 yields 0.07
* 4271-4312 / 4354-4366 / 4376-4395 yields -0.11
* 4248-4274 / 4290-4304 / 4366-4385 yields 0.11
